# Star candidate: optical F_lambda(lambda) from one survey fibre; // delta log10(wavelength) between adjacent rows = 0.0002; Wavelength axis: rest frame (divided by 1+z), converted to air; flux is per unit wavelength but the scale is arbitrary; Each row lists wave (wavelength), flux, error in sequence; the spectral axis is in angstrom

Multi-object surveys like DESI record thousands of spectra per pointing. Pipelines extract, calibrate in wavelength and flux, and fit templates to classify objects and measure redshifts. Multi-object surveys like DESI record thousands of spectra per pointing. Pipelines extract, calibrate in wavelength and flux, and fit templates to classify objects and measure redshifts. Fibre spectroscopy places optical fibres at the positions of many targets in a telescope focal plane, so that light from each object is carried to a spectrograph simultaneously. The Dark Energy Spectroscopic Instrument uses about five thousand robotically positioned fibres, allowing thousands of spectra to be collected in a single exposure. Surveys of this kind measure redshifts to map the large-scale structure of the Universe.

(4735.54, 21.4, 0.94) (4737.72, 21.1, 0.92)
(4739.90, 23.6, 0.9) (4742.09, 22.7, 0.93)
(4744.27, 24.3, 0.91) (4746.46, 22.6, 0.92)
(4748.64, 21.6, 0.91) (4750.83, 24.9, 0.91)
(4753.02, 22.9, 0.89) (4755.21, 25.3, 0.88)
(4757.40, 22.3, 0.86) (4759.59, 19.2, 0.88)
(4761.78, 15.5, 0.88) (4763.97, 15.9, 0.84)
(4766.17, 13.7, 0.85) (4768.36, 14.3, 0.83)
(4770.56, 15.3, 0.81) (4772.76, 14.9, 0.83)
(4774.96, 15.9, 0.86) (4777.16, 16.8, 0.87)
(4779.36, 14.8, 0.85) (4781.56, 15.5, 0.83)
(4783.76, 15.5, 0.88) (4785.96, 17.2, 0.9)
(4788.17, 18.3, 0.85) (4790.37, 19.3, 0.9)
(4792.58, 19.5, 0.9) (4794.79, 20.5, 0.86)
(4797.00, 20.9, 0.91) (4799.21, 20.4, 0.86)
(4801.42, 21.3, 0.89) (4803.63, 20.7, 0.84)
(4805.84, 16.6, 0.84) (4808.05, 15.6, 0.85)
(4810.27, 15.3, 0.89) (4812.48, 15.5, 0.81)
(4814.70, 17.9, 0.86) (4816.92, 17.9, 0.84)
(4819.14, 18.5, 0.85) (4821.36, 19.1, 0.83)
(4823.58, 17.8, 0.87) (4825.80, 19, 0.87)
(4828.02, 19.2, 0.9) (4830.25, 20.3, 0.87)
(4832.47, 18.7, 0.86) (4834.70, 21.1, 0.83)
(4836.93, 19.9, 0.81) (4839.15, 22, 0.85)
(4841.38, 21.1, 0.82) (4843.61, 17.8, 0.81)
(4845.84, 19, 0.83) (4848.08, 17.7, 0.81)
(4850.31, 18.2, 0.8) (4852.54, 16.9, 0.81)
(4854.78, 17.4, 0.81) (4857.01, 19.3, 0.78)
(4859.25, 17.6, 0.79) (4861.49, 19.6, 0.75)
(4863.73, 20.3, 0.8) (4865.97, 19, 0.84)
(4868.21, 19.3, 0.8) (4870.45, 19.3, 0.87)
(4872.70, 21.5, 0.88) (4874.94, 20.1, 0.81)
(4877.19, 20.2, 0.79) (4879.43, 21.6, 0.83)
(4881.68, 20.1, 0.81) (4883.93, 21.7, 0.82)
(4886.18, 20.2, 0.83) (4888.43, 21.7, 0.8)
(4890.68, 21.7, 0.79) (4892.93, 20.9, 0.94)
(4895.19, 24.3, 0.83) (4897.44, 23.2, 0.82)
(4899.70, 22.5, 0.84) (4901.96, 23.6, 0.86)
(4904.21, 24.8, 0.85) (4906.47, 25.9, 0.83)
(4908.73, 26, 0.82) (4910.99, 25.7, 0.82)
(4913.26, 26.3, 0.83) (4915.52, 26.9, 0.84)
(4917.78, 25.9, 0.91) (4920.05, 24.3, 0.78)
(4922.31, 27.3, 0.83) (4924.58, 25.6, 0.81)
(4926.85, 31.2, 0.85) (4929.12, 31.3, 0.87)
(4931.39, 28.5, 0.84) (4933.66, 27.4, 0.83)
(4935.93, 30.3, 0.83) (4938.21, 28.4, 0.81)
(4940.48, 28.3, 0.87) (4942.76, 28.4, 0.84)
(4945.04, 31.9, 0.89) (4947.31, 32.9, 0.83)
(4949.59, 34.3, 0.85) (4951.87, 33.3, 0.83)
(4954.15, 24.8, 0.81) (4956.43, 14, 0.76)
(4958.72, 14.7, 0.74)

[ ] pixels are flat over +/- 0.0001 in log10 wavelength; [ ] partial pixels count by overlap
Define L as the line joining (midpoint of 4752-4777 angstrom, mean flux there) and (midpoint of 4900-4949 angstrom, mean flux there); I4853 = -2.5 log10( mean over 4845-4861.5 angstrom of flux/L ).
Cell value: 0.27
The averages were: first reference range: 17.7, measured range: 18.1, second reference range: 27.7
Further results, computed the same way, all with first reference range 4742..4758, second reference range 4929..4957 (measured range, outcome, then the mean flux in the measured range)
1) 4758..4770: 0.43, 16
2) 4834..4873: 0.34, 19.2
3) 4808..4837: 0.36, 18.3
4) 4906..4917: 0.08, 26.2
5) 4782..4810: 0.31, 18.6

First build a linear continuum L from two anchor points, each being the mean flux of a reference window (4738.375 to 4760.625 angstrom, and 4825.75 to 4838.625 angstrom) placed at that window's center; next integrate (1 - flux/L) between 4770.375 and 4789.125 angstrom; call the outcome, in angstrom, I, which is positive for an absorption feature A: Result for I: 4.9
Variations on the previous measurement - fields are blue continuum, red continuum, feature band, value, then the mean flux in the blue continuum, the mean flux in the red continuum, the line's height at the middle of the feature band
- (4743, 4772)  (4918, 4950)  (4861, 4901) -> 8.09 angstrom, 19.8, 29.1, 26.3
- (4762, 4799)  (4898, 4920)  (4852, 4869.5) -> 2.63 angstrom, 16.8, 25.2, 22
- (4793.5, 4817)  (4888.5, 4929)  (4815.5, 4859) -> 3.22 angstrom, 18.4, 25.1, 20.5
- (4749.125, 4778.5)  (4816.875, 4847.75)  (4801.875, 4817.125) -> 1.45 angstrom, 18.3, 19.4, 19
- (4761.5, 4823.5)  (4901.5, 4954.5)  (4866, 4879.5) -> 2.05 angstrom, 17.3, 28.2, 23.7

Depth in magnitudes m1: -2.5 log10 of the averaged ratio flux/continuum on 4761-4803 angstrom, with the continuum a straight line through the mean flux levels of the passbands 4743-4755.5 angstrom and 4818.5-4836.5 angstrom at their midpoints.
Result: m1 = 0.25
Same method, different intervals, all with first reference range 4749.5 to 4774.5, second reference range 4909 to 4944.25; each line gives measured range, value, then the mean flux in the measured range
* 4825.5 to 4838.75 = 0.13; 19.9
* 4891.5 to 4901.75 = 0.15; 22.8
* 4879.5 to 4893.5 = 0.20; 21.1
